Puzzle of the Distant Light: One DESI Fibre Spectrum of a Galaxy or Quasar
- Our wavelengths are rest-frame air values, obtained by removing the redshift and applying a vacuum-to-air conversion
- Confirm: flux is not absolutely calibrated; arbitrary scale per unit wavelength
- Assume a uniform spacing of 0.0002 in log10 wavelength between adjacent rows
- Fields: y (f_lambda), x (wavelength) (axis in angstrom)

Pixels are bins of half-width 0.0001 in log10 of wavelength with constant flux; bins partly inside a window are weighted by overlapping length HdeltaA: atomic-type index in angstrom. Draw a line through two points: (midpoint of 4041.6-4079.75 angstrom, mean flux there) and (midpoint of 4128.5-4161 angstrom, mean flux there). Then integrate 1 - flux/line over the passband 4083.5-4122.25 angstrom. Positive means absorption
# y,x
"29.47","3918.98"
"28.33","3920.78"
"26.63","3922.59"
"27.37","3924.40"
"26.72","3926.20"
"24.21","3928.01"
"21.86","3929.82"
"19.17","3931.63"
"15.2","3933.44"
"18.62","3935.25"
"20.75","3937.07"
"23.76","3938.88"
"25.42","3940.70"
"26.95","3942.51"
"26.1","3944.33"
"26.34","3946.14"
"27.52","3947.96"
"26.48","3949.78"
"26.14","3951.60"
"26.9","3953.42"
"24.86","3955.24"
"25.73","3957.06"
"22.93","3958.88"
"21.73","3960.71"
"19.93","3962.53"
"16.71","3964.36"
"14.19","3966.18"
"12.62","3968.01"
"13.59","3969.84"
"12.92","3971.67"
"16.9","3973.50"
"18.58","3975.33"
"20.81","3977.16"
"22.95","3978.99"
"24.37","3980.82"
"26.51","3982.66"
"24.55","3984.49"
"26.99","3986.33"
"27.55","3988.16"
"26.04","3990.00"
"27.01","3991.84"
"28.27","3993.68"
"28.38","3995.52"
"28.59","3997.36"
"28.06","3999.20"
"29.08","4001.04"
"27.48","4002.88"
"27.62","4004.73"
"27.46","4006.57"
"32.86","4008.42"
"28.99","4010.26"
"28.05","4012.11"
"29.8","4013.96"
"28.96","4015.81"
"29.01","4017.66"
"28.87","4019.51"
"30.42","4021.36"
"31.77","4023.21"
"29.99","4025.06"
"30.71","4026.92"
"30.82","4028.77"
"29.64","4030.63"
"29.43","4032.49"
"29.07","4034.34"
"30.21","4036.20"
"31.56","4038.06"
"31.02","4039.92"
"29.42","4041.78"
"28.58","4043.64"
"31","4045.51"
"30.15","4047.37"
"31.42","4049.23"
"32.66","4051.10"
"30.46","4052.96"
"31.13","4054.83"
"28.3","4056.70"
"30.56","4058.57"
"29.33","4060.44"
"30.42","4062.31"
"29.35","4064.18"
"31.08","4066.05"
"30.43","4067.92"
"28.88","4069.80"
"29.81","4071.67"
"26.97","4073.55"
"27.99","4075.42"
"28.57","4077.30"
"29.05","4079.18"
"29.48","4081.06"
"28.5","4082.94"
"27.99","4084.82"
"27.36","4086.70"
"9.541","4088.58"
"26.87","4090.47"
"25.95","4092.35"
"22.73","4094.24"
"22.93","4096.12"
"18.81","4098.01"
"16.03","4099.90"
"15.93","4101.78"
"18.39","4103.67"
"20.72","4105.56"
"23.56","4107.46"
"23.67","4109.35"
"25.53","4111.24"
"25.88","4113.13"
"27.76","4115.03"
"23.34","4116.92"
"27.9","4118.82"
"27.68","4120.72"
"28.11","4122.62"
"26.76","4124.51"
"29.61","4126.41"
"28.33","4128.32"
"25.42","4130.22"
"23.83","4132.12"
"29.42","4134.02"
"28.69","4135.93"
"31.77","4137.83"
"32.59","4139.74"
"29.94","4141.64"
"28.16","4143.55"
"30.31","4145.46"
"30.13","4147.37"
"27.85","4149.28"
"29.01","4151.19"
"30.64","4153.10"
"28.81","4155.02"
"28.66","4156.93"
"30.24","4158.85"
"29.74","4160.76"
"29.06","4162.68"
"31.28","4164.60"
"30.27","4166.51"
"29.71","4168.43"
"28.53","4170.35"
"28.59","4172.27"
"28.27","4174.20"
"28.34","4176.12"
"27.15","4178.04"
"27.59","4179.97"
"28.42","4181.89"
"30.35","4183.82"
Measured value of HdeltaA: 8.4 angstrom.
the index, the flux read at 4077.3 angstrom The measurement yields 28.57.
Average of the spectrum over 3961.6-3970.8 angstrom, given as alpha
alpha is 15.4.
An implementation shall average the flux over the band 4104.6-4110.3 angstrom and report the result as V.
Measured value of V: 22.6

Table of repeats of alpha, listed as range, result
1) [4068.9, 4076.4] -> 28.4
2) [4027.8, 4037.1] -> 29.8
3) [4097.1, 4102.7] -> 16.9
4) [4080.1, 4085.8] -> 28.7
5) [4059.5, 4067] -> 30.1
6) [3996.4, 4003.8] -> 28.3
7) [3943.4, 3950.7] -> 26.6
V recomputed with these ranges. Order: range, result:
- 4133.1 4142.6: 30.5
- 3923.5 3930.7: 25.1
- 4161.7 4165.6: 30.2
